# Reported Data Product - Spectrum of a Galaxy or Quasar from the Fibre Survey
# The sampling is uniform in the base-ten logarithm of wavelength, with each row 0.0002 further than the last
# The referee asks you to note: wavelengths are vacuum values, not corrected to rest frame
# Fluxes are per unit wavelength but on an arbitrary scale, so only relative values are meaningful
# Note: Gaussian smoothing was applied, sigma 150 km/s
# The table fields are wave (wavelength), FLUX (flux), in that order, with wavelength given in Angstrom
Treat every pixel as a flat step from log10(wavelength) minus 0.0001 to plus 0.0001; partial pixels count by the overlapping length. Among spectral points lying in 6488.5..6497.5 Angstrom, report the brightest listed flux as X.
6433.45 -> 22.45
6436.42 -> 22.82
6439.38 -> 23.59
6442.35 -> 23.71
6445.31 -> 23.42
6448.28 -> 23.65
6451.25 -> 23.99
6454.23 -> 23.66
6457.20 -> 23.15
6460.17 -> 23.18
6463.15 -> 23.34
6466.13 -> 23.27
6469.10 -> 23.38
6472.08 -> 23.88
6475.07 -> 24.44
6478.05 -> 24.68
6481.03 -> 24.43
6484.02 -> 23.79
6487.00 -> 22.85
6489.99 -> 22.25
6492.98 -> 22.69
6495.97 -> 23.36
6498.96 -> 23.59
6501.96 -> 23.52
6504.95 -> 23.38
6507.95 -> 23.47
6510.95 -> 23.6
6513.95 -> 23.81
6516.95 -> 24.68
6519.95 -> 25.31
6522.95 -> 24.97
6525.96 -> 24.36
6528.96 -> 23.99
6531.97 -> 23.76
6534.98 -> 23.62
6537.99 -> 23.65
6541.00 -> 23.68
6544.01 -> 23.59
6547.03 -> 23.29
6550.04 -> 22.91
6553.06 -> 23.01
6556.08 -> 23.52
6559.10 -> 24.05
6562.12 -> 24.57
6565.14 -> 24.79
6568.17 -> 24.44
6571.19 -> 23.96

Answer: 23.36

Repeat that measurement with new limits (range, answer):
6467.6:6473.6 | 23.88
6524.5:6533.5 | 24.36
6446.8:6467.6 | 23.99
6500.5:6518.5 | 24.68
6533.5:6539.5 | 23.65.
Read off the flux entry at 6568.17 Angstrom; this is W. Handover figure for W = 24.44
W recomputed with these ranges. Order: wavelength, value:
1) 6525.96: 24.36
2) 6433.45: 22.45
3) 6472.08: 23.88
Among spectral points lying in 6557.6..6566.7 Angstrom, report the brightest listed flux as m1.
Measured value 24.79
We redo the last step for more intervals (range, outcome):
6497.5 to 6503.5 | 23.59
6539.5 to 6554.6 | 23.68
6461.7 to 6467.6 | 23.34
